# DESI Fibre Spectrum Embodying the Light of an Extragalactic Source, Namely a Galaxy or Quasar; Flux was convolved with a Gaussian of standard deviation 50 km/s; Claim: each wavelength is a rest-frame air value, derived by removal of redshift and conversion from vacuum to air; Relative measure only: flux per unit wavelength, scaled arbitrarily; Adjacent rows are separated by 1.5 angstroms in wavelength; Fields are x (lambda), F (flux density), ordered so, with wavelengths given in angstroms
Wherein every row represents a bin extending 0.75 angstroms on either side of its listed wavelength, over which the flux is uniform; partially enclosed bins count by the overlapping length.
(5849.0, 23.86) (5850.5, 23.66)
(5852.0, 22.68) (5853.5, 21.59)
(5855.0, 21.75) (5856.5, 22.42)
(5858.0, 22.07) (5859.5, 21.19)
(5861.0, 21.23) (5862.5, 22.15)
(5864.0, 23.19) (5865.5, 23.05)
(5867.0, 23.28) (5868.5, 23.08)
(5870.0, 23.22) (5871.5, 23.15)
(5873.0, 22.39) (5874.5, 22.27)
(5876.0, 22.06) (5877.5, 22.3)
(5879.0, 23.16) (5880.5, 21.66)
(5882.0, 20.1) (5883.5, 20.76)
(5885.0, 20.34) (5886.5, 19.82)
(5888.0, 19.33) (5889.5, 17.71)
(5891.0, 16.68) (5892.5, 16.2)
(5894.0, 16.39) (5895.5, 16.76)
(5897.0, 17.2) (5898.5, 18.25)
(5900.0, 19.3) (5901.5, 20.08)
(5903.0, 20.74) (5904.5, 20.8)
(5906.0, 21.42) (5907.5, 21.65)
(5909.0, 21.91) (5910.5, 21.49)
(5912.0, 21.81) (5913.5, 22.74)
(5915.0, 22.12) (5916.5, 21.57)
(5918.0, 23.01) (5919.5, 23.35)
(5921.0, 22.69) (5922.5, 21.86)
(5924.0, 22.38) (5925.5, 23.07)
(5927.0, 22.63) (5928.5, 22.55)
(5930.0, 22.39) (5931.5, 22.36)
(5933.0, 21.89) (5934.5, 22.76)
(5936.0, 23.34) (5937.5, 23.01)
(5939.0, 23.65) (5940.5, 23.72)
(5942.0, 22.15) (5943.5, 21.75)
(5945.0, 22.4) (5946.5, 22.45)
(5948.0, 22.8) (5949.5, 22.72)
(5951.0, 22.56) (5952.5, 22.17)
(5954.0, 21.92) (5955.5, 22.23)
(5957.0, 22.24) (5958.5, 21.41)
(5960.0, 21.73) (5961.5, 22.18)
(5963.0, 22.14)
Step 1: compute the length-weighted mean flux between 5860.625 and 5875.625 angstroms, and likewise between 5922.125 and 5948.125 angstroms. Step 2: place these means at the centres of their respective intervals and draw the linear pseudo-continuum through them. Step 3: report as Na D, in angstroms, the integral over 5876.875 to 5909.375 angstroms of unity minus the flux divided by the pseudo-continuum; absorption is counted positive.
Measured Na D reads 4.4 angstroms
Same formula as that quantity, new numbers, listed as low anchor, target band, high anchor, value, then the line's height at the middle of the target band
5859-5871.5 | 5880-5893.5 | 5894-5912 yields 1.3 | 21.1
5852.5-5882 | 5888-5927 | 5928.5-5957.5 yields 3.4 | 22.4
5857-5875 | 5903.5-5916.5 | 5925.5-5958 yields 0.5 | 22.5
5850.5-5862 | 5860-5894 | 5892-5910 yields -0.6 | 20.7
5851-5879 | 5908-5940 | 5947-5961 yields -0.3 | 22.3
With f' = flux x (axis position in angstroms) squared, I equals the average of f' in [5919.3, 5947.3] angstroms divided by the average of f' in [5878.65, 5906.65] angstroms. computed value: 1.19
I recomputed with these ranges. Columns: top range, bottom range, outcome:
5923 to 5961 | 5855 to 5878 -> 1.03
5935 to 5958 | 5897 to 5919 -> 1.09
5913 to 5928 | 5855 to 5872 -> 1.02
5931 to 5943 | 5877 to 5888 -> 1.11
